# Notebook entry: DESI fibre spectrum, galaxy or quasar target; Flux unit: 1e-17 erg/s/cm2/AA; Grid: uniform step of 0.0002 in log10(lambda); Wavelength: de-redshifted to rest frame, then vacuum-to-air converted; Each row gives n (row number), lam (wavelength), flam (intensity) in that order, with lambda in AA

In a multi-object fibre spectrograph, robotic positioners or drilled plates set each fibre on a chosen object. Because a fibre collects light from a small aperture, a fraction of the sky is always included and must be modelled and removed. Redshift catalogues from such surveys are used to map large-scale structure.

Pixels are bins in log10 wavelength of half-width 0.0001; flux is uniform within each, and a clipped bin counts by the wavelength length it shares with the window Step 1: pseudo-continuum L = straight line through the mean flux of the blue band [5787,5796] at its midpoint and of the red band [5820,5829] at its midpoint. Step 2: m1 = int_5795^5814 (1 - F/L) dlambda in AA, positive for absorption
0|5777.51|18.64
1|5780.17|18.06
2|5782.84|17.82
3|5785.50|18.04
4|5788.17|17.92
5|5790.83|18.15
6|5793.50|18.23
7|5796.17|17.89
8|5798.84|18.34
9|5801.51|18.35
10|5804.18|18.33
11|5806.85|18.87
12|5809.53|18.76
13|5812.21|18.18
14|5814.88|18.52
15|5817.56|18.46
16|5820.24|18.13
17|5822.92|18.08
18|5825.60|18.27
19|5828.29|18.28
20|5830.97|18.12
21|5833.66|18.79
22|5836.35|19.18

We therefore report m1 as -0.3 AA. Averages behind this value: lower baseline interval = 18.1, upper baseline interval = 18.2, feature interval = 18.4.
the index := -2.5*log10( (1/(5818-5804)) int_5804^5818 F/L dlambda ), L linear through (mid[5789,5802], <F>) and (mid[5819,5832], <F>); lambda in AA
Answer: -0.02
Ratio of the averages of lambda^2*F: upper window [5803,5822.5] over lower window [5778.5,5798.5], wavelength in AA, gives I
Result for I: 1.0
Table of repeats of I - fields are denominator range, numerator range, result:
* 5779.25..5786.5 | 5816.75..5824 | 1.03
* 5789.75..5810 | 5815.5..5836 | 1.01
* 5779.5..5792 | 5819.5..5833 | 1.03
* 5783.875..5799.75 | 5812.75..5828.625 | 1.02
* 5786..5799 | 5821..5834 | 1.02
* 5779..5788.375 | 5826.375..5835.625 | 1.04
